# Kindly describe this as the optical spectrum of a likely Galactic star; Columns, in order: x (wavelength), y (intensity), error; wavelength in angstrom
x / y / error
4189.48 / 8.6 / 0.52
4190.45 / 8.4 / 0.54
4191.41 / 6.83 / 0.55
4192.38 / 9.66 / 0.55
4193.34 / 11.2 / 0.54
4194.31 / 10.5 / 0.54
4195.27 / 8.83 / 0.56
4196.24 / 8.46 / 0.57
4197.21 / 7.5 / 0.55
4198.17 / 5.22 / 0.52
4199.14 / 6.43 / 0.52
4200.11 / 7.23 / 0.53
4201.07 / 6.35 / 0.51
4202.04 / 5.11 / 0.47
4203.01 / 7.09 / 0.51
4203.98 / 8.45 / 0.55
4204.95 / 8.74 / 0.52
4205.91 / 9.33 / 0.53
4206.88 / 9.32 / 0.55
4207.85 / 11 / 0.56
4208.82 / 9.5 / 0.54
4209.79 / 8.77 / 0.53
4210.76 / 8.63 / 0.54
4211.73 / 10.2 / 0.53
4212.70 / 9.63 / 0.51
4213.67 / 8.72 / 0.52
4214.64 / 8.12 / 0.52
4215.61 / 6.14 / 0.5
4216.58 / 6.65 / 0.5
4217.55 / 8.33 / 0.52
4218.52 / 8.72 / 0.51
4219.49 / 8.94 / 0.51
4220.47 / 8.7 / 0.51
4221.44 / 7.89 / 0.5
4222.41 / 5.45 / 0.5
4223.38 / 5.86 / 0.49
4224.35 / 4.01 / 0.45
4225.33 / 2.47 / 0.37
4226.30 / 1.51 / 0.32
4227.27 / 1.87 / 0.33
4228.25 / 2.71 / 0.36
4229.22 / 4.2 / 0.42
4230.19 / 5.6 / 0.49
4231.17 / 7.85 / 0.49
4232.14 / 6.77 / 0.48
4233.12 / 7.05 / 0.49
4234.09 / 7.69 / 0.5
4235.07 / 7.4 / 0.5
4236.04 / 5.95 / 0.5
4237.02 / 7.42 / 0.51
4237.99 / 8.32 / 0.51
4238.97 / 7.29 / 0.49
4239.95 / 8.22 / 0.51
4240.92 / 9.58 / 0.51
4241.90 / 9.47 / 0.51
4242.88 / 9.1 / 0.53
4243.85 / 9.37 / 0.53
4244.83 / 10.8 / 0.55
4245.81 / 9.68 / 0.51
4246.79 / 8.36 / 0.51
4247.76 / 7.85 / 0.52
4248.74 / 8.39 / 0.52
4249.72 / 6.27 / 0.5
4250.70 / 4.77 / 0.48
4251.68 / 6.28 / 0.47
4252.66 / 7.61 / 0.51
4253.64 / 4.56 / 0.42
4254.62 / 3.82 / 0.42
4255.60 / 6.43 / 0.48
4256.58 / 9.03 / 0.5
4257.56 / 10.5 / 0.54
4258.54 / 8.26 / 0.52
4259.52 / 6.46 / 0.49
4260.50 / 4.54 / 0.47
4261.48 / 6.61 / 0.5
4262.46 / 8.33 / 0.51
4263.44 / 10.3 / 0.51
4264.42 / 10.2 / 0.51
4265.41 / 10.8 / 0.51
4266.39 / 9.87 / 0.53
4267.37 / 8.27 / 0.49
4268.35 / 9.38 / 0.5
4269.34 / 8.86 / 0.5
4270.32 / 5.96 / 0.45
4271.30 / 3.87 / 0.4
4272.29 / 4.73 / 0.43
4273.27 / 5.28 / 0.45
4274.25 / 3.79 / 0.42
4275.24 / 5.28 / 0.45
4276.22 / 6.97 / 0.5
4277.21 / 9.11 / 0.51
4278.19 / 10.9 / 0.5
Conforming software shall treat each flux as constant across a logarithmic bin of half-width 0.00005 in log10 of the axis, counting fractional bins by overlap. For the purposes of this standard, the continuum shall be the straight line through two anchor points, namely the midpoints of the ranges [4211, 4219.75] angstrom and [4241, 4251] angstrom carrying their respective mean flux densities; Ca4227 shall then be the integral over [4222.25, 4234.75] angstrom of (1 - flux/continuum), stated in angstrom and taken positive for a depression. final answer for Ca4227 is 5.3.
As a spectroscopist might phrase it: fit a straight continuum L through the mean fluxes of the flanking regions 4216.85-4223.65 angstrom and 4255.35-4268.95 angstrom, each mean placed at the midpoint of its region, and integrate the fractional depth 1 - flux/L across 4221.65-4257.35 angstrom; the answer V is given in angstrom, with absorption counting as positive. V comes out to 6.3 angstrom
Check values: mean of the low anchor 7.73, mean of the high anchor 8.54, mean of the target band 6.68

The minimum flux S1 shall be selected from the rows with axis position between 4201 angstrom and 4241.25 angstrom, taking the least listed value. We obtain 1.51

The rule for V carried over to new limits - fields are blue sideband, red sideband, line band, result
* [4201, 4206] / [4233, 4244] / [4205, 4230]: 1.93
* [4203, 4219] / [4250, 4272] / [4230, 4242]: 0.74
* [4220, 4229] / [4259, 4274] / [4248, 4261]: -0.14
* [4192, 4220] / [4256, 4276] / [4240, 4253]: -0.81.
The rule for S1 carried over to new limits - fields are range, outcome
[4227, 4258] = 1.87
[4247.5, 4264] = 3.82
